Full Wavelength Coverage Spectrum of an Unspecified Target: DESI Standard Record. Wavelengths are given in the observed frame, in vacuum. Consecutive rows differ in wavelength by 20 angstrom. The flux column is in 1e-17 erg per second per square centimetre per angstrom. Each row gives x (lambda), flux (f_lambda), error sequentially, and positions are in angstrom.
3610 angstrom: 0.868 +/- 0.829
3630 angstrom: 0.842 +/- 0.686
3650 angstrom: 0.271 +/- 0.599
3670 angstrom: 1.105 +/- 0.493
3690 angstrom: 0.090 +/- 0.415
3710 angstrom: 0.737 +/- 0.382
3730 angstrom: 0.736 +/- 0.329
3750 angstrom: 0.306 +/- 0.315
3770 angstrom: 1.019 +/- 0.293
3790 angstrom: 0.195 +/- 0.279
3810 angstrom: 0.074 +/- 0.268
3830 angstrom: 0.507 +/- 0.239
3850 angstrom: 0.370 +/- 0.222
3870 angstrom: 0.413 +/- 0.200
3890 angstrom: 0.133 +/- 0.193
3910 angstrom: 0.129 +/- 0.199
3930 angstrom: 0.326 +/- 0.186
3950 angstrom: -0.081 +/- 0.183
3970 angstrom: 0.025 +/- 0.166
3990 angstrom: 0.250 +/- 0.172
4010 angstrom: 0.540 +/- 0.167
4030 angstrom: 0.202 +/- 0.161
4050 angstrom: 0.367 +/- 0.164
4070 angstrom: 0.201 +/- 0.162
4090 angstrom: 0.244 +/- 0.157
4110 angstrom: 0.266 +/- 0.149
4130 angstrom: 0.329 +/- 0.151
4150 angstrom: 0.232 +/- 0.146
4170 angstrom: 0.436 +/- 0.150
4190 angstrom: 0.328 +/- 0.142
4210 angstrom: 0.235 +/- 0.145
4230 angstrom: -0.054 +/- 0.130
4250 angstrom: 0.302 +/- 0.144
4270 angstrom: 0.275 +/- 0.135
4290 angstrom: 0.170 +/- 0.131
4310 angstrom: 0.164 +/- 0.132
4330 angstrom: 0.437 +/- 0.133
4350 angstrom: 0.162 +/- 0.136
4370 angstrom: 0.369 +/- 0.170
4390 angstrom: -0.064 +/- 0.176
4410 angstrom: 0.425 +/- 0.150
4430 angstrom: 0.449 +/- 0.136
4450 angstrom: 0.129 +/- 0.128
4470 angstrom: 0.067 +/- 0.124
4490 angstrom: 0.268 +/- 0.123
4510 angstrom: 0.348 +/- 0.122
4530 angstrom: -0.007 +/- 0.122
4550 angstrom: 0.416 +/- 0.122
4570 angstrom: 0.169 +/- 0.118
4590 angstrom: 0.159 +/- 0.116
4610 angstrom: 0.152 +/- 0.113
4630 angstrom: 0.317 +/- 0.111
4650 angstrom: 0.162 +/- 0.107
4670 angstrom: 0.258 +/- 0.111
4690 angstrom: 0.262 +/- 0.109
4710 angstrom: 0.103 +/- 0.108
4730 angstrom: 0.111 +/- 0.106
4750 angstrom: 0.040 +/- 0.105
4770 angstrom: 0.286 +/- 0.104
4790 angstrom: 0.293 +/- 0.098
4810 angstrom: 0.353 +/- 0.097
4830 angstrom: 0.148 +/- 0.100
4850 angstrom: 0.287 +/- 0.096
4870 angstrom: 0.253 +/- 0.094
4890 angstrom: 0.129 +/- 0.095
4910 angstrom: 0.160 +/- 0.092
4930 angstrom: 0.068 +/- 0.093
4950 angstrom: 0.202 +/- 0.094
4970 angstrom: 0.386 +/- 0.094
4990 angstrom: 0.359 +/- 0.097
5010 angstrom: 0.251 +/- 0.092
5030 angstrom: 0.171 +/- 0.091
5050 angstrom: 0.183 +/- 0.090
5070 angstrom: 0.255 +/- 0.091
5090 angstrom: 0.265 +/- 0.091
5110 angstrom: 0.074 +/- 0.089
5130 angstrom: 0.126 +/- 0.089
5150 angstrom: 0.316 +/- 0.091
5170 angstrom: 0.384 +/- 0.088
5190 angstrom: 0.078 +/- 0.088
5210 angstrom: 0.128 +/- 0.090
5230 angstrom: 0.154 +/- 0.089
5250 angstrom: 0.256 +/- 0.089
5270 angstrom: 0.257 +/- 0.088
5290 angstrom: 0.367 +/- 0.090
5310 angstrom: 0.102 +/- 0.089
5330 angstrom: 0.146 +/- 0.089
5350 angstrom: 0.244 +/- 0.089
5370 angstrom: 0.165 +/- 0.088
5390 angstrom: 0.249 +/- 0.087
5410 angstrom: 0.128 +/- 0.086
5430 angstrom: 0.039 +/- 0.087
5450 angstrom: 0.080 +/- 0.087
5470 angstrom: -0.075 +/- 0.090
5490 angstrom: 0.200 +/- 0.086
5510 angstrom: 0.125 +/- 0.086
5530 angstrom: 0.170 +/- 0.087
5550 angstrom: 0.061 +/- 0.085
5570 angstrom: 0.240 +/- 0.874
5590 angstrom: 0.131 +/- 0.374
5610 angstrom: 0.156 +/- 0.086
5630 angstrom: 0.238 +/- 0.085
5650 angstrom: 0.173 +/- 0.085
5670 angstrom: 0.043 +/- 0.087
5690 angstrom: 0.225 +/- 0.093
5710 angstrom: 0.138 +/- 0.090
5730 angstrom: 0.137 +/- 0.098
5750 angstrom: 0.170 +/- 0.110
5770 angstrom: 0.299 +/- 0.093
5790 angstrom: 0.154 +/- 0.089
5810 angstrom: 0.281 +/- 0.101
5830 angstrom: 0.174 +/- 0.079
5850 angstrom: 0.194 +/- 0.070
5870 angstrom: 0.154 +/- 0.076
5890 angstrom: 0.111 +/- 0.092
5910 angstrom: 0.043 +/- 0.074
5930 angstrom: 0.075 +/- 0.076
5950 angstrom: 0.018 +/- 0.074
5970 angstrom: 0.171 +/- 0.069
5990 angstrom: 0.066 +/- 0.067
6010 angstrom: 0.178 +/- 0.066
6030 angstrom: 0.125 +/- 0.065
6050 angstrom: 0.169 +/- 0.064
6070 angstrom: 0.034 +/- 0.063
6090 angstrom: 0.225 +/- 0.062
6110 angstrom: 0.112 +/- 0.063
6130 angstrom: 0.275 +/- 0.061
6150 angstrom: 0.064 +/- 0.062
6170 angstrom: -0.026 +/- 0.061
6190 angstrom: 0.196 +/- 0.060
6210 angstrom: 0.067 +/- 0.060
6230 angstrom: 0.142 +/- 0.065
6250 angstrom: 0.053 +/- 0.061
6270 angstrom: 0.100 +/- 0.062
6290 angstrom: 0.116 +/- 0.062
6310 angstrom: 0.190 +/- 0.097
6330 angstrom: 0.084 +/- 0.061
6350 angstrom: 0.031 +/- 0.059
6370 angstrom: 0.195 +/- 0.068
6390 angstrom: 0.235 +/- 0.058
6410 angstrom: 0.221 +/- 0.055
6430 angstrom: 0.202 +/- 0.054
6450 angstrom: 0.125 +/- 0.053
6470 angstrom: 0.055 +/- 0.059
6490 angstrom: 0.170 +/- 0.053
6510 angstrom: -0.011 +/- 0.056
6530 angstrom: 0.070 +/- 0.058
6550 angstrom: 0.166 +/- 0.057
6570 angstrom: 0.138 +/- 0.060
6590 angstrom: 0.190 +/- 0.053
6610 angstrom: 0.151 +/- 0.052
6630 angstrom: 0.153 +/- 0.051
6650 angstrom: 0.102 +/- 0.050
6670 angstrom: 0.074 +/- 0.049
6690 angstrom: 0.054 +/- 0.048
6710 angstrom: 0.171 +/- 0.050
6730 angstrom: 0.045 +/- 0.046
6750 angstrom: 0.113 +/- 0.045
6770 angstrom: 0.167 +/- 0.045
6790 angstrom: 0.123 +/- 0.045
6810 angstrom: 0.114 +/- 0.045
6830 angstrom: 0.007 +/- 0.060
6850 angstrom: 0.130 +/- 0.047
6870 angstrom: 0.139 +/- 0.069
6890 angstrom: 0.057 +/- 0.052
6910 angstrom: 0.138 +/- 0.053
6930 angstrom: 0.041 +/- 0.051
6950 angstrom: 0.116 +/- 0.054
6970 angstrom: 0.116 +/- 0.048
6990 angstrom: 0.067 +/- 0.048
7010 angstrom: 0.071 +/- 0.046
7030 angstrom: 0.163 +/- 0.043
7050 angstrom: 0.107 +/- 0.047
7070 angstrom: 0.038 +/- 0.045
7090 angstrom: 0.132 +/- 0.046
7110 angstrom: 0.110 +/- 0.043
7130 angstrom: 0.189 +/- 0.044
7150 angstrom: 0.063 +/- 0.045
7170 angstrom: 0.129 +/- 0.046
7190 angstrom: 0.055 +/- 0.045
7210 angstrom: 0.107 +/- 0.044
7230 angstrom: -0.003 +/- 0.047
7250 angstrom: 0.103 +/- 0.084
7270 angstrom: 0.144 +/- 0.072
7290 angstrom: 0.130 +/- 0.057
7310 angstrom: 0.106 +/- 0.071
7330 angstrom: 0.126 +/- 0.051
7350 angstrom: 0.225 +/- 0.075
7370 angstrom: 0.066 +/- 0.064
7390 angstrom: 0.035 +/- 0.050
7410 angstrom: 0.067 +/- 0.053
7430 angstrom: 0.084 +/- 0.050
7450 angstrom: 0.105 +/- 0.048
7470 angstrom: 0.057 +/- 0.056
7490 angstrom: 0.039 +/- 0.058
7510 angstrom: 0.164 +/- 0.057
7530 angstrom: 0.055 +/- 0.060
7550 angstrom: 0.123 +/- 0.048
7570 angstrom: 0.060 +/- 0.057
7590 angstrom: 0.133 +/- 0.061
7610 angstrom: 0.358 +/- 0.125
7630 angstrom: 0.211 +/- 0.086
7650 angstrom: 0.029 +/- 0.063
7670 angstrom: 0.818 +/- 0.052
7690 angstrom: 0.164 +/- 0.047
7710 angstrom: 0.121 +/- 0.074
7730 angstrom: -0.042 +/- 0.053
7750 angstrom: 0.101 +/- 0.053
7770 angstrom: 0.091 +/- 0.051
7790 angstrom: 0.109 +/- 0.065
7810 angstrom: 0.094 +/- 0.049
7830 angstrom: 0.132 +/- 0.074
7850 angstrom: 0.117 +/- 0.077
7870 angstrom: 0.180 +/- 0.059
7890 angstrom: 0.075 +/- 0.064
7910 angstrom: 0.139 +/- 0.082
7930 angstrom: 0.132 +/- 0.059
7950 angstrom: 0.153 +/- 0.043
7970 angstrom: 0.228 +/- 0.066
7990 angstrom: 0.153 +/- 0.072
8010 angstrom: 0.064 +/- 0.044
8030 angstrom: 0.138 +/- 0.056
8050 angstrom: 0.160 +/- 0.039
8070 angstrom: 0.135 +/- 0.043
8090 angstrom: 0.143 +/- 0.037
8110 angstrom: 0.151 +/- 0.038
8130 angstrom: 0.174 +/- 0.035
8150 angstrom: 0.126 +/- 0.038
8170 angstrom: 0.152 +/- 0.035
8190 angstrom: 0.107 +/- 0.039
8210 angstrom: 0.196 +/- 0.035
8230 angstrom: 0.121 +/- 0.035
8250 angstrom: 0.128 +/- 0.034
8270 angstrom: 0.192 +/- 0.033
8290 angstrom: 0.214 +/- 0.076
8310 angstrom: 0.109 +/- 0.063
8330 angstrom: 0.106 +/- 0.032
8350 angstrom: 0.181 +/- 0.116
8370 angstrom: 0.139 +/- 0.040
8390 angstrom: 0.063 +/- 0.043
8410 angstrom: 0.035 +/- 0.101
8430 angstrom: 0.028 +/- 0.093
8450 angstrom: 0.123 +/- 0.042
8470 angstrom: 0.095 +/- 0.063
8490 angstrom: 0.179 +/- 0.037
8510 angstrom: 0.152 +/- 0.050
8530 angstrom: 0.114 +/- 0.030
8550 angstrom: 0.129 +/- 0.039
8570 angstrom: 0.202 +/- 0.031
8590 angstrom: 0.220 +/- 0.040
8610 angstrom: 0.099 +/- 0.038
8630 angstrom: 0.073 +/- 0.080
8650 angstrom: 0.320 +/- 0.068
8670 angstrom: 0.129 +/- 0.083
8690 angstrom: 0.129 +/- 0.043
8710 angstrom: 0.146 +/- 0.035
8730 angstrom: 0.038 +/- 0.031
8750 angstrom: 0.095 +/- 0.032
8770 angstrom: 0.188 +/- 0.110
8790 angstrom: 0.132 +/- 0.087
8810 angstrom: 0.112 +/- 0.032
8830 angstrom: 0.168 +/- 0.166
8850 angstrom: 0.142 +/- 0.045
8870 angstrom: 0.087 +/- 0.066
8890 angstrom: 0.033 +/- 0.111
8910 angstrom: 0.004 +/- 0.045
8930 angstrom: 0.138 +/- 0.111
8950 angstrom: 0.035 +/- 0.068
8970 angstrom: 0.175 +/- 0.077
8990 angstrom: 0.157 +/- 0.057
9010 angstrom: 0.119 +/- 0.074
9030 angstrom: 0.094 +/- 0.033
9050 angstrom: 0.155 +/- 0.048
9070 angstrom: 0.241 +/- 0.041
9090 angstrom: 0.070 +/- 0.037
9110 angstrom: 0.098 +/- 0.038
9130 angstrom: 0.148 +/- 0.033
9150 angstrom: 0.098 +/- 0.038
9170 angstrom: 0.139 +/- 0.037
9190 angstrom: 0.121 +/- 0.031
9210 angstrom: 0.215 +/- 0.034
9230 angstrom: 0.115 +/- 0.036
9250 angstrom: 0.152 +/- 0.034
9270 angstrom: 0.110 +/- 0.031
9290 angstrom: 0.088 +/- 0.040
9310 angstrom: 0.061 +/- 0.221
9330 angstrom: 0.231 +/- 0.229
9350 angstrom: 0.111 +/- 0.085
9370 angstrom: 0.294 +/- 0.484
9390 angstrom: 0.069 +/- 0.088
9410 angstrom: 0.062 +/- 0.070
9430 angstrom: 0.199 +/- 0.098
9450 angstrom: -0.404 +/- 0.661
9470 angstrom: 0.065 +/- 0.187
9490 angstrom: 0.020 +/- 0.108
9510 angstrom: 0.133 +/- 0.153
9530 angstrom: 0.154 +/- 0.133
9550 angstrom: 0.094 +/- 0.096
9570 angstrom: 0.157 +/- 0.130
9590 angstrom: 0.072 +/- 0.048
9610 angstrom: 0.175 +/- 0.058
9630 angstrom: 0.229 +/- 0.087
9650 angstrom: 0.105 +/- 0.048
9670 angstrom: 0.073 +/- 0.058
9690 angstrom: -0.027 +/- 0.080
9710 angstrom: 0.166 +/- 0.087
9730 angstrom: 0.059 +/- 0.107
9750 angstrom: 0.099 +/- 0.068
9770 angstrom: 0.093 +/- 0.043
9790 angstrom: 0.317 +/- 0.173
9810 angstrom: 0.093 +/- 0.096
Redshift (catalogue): 1.059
